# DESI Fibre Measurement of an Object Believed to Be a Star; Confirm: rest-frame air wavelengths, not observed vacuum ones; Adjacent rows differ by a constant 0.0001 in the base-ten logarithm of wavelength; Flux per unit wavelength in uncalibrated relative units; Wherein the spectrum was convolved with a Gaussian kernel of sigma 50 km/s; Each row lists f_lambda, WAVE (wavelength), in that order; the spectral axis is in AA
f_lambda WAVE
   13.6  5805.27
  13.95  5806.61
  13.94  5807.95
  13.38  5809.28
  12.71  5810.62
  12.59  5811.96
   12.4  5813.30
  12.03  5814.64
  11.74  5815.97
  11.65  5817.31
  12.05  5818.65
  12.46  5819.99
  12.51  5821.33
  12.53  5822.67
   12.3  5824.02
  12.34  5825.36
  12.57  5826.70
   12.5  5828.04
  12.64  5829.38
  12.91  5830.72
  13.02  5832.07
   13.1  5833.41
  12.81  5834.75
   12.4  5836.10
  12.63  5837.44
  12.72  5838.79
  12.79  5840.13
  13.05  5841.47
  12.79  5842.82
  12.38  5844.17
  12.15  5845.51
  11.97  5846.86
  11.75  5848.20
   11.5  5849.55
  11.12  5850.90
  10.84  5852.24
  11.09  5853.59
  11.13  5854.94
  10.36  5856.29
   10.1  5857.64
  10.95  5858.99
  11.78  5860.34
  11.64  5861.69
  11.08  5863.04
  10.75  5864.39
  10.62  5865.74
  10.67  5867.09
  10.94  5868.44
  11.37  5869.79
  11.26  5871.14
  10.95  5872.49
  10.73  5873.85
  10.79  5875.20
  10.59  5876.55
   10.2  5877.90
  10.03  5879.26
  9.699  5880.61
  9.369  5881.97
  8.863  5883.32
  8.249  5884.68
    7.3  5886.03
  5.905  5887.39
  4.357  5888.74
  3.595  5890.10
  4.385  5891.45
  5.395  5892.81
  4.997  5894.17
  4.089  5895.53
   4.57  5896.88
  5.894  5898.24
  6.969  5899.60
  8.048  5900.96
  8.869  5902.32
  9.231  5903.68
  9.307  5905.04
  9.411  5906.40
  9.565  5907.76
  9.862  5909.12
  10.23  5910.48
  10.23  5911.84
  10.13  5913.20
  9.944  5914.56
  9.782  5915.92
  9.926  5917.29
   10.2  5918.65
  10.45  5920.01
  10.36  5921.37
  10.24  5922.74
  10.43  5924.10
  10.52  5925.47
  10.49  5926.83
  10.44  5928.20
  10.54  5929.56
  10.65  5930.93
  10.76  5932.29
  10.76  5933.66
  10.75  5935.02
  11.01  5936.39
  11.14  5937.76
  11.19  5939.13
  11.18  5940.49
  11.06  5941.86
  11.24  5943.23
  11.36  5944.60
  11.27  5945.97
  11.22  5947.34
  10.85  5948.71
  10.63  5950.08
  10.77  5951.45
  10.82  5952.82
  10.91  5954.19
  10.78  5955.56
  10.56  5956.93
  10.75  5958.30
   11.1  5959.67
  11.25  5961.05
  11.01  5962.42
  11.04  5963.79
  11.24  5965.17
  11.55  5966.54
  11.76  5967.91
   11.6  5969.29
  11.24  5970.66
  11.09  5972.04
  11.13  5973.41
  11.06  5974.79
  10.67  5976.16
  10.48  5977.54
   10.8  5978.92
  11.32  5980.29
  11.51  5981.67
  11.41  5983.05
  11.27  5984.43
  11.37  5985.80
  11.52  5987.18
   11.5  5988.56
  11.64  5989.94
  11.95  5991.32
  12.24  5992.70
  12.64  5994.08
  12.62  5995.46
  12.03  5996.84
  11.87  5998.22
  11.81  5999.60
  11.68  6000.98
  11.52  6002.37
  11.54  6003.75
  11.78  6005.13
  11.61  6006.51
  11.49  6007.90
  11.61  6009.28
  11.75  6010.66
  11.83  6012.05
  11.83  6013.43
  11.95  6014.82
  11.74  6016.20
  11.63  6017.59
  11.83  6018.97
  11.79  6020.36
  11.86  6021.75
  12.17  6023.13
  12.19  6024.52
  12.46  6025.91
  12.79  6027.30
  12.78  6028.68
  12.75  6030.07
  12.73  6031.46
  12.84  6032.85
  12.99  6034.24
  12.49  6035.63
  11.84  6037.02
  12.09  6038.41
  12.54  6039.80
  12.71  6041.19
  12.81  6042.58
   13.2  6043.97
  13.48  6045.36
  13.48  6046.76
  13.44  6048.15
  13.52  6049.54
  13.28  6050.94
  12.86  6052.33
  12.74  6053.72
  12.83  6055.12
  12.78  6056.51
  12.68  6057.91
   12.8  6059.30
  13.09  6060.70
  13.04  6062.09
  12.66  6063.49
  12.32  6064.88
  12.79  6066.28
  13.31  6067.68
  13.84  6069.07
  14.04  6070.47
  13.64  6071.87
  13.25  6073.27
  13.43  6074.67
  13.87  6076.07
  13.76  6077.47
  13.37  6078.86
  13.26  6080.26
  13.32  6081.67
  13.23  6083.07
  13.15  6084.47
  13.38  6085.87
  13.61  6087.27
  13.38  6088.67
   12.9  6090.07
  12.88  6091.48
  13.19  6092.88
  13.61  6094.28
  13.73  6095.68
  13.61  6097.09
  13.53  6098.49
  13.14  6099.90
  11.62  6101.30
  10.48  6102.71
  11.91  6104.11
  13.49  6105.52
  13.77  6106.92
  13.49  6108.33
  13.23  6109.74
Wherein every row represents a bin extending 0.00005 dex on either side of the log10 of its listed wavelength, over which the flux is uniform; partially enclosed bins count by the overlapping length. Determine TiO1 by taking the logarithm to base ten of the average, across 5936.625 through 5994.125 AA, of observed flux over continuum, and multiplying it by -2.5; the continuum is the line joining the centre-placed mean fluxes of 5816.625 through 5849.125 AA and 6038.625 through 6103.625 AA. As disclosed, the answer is 0.15 mag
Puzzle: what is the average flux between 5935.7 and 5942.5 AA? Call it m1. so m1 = 11.1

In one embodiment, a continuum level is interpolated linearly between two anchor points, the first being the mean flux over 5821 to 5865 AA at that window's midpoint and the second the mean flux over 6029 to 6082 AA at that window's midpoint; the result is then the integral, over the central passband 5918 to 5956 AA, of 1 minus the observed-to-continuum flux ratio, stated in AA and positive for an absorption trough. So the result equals 5.1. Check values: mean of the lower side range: 12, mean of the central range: 10.8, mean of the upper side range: 13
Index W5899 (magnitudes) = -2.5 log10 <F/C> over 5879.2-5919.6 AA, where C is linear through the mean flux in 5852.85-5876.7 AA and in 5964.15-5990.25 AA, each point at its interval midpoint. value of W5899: 0.36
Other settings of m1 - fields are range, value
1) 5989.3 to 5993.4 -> 11.9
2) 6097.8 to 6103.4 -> 12.2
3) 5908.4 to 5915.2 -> 10.1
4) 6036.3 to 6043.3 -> 12.4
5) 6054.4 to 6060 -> 12.8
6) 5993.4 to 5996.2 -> 12.6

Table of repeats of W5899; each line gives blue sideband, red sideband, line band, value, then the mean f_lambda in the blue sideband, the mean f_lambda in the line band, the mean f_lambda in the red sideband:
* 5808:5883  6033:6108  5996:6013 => 0.08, 11.7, 11.7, 13.1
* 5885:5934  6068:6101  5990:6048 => -0.06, 8.54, 12.2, 13.4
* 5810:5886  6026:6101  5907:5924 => 0.19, 11.5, 10.1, 13.1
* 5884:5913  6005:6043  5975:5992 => -0.07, 7.22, 11.3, 12.2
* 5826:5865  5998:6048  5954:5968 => 0.10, 11.9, 11.1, 12.2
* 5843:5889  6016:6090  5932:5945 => 0.03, 10.4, 11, 12.9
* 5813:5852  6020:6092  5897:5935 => 0.28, 12.4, 9.69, 13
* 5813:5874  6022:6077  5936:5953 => 0.12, 11.9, 11.1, 12.9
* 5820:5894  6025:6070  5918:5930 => 0.11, 10.7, 10.4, 12.9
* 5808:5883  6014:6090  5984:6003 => 0.06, 11.7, 11.8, 12.9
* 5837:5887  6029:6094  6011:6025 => 0.07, 10.9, 11.9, 13.1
